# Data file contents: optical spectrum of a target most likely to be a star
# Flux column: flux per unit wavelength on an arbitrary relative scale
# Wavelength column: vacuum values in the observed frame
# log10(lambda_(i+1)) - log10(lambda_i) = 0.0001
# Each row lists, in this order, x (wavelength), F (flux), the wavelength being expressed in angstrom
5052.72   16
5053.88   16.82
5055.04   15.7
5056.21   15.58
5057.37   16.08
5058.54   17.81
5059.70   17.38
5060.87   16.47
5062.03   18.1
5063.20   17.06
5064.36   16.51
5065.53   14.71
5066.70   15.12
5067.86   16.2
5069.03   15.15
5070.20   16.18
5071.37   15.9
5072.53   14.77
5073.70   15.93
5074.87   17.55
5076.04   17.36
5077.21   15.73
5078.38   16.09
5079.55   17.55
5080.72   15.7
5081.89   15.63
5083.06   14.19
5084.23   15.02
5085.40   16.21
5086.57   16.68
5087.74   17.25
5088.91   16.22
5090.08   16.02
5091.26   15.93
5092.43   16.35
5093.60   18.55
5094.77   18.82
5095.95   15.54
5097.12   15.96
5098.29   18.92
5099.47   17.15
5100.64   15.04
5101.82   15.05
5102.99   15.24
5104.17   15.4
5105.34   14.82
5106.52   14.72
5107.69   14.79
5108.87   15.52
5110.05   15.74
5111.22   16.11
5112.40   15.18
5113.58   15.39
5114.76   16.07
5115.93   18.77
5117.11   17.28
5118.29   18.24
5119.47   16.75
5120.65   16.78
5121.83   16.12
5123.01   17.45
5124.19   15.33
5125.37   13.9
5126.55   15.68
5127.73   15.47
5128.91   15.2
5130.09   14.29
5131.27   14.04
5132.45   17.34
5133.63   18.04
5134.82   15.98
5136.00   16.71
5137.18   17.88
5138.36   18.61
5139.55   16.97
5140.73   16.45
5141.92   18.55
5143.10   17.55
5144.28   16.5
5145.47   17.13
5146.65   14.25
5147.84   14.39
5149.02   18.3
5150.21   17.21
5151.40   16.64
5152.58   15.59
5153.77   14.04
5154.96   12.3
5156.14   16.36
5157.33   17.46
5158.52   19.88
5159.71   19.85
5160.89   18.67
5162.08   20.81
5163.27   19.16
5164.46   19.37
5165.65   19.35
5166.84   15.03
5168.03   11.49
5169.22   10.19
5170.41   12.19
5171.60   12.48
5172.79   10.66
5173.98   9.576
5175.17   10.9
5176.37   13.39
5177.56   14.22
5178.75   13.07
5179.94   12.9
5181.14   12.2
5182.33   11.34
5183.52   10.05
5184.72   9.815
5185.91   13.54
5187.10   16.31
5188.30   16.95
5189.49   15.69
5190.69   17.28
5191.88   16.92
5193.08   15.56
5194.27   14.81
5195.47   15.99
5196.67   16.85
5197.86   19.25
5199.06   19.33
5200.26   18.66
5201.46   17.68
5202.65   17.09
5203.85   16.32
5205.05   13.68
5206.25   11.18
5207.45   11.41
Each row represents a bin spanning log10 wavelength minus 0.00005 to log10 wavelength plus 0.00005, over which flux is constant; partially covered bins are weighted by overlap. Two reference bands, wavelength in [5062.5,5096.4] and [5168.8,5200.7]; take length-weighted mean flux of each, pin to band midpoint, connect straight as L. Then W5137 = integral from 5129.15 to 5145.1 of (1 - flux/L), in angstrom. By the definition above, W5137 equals -1.9 angstrom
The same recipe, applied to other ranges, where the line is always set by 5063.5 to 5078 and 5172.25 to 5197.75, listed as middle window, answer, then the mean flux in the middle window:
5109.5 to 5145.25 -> -3.8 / 16.5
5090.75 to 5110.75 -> -0.9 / 16.1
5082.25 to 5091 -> -0.2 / 15.9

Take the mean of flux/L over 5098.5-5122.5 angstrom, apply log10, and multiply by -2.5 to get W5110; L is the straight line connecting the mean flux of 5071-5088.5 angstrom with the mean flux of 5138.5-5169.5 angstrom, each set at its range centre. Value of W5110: 0.02 mag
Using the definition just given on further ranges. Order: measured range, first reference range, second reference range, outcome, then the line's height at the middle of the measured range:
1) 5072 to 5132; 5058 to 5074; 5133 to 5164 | 0.04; 16.6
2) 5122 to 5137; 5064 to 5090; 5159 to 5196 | -0.04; 15.2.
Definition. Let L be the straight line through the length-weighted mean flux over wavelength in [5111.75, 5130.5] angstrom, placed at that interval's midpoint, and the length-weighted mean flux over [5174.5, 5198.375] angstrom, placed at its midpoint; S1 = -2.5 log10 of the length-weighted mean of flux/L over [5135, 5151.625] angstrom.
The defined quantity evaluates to -0.09 mag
